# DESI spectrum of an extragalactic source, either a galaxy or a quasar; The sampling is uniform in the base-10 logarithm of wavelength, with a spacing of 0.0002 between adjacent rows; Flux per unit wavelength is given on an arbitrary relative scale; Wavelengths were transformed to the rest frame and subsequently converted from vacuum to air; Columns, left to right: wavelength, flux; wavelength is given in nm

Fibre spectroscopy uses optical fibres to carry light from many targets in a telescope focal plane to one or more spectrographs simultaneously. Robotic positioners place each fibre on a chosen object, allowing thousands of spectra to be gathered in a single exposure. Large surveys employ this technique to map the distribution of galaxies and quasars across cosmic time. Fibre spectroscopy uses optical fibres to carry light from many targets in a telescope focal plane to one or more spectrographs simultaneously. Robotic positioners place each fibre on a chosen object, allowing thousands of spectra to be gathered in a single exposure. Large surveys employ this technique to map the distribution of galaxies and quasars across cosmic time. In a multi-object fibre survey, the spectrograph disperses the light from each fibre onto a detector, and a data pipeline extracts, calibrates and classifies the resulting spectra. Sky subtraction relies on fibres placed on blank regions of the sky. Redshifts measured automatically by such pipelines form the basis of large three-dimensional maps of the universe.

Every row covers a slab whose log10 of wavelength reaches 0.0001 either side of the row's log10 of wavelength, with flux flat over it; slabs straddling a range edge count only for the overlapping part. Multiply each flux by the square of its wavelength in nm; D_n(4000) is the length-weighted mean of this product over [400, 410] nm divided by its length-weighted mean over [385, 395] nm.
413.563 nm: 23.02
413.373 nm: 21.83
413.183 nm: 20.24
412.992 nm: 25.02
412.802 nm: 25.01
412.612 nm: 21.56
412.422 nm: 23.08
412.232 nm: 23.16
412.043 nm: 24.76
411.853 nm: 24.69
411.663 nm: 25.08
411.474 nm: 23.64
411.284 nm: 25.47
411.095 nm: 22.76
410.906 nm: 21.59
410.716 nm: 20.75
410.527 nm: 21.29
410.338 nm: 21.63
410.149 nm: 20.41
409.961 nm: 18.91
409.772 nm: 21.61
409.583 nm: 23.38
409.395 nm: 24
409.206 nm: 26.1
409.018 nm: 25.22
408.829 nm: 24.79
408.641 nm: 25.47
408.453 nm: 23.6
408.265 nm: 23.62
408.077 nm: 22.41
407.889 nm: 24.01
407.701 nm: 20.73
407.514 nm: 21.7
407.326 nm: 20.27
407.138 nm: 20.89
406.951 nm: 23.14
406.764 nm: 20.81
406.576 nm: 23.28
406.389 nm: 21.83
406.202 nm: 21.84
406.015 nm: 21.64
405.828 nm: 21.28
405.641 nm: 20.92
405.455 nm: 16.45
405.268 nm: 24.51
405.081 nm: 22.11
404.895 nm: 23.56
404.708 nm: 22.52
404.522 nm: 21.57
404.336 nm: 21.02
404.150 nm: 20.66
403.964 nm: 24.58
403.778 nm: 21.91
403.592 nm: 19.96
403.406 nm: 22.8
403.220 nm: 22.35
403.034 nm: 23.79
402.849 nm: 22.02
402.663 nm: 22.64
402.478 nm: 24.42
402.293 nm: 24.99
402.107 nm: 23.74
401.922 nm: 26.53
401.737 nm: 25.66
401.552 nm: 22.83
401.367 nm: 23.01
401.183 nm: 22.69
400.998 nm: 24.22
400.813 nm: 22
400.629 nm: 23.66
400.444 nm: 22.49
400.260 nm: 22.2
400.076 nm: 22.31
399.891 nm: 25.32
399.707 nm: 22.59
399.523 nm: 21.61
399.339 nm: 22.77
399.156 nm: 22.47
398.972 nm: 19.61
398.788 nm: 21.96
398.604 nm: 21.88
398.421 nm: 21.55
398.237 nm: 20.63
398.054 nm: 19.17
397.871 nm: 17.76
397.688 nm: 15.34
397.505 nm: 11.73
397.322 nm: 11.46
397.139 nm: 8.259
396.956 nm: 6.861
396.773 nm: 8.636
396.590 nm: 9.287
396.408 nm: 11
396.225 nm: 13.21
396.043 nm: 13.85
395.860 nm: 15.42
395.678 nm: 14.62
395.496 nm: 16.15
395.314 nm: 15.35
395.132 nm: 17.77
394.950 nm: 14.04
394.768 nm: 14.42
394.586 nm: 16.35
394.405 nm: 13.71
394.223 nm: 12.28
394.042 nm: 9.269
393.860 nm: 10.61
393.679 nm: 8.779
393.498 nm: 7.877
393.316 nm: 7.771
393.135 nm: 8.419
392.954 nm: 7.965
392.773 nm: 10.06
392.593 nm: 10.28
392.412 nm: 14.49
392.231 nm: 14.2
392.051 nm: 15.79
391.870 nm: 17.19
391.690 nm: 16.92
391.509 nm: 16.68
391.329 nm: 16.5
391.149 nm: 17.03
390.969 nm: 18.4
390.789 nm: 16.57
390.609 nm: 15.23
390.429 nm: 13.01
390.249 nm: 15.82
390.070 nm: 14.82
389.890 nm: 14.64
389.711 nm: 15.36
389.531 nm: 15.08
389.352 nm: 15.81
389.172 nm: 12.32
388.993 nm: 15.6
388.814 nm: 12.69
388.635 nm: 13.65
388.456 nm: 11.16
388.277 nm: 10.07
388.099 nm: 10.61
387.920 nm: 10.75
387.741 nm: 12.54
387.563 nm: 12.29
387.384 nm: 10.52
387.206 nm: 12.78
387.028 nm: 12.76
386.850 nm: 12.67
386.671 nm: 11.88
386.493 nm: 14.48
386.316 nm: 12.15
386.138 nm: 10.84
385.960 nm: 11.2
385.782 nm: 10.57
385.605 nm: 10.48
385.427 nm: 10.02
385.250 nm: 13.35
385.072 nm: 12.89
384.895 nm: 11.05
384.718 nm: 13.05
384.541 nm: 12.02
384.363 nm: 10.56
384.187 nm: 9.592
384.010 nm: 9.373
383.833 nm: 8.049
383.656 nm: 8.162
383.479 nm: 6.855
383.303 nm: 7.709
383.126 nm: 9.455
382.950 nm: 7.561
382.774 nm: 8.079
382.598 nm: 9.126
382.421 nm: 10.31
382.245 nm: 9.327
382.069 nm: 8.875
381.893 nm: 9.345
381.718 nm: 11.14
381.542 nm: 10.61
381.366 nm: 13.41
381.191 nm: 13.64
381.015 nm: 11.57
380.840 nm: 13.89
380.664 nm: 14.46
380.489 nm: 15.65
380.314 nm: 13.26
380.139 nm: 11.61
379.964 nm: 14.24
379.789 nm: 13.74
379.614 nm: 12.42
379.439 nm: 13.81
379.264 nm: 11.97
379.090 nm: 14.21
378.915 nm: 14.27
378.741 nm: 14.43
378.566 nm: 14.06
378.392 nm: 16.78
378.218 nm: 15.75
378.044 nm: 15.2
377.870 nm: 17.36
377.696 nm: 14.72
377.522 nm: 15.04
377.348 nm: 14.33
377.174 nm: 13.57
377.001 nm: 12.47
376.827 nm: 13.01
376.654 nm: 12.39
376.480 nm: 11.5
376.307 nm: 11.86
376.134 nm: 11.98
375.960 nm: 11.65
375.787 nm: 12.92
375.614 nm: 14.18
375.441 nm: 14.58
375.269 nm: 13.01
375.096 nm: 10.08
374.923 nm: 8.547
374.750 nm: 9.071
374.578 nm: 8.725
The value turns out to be 1.9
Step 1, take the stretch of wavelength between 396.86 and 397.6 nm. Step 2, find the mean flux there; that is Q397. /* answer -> 9.6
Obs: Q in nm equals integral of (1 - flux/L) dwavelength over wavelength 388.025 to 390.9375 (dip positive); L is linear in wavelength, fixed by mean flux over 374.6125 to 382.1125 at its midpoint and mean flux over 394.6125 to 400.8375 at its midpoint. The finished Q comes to 0.27 nm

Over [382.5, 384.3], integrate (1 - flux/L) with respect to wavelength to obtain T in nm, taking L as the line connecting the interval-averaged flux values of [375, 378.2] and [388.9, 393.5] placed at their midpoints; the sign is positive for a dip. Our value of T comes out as 0.69 nm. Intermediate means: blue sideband 13.4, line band 8.44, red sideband 14.1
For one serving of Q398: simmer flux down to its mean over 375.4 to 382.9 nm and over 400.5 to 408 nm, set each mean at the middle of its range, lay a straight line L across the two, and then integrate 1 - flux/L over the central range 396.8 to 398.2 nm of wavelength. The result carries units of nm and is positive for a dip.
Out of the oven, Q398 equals 0.48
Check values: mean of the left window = 12.9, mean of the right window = 22.5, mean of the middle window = 13.1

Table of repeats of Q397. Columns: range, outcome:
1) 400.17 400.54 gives 22.3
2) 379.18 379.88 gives 13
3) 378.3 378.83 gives 15.1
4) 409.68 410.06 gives 20.3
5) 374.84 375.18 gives 9.31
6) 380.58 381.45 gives 13.4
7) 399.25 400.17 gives 22.9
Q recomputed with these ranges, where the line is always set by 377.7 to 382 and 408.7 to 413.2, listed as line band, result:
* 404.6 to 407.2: -0.021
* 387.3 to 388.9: 0.452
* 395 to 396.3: 0.230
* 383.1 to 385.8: 0.869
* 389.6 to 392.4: 0.198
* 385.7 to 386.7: 0.238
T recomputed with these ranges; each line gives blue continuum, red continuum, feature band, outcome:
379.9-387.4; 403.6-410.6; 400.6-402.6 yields -0.441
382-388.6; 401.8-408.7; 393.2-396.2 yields 0.607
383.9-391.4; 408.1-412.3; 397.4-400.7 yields -0.474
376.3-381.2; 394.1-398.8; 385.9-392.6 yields 0.196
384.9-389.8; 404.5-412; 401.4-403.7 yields -0.434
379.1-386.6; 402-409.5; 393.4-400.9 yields 0.918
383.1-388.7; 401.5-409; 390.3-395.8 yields 0.576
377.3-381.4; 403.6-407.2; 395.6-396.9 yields 0.475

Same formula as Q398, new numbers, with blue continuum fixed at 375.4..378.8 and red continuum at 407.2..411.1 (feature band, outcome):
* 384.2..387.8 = 0.98 nm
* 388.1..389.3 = 0.32 nm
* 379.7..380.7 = 0.06 nm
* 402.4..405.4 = -0.19 nm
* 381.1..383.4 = 0.81 nm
